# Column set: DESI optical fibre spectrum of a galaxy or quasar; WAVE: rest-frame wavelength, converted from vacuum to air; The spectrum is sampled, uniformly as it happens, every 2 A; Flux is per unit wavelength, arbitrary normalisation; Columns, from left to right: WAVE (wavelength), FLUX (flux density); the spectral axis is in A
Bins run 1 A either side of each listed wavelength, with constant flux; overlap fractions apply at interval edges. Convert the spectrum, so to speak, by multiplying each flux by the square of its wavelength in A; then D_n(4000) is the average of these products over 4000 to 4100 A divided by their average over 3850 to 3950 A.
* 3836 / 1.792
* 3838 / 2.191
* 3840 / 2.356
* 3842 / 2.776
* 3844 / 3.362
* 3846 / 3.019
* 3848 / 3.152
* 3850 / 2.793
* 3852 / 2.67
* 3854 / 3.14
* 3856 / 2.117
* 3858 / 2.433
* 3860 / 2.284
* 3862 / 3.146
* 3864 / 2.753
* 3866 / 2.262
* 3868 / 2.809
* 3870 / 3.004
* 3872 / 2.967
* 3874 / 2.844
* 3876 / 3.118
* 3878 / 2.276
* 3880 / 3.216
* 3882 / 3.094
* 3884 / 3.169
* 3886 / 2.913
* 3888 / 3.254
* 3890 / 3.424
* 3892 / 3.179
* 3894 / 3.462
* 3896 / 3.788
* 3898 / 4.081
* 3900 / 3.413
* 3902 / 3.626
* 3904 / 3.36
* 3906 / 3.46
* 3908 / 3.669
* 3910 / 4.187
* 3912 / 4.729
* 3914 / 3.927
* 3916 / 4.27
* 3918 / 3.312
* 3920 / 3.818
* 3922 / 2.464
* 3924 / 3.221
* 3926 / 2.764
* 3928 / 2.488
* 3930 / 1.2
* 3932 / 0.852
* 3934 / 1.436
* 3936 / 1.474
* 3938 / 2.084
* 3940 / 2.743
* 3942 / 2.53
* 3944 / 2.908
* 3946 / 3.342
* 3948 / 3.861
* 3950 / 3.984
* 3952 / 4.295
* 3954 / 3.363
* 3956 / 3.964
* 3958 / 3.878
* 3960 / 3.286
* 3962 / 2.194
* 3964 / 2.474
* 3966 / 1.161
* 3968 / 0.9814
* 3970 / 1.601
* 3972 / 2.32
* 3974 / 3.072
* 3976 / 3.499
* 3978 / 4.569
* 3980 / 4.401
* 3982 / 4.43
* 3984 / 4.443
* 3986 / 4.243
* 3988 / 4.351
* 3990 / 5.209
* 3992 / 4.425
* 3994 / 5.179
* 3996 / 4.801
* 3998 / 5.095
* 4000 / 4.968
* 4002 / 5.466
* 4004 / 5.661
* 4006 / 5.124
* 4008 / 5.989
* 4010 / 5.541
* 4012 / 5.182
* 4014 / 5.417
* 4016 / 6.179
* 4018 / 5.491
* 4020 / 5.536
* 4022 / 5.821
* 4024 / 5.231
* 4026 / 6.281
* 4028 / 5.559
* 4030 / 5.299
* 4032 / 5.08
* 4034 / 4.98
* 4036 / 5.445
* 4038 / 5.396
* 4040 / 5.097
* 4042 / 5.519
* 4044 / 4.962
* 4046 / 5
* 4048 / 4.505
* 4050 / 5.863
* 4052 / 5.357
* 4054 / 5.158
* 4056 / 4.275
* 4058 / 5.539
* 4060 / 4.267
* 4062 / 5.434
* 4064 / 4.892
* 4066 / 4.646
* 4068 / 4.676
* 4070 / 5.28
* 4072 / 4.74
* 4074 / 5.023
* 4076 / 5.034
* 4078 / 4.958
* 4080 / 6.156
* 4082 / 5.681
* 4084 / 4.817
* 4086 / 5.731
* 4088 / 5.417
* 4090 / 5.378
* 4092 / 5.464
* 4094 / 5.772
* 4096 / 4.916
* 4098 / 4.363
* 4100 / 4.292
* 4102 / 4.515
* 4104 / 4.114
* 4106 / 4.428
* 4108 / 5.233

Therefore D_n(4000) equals 1.9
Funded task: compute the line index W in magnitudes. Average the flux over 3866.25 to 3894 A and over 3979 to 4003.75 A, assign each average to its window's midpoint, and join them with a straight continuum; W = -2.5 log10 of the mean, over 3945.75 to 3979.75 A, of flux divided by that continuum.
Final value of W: 0.37 mag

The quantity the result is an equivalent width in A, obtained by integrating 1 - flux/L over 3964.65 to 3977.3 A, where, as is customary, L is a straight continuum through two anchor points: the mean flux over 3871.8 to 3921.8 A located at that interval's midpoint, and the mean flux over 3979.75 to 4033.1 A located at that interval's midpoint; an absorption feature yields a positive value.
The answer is 6.8 A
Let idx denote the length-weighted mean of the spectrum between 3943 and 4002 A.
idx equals 3.7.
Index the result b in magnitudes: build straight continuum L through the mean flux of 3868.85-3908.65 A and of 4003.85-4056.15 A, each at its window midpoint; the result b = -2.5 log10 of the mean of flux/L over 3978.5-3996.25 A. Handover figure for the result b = 0.03 mag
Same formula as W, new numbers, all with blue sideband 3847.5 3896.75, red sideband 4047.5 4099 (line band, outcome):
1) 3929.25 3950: 0.50 mag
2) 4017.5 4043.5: -0.17 mag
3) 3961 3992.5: 0.23 mag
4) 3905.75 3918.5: -0.19 mag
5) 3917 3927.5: 0.13 mag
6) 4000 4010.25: -0.25 mag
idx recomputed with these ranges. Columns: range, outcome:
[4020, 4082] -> 5.2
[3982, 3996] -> 4.64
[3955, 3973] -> 2.43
